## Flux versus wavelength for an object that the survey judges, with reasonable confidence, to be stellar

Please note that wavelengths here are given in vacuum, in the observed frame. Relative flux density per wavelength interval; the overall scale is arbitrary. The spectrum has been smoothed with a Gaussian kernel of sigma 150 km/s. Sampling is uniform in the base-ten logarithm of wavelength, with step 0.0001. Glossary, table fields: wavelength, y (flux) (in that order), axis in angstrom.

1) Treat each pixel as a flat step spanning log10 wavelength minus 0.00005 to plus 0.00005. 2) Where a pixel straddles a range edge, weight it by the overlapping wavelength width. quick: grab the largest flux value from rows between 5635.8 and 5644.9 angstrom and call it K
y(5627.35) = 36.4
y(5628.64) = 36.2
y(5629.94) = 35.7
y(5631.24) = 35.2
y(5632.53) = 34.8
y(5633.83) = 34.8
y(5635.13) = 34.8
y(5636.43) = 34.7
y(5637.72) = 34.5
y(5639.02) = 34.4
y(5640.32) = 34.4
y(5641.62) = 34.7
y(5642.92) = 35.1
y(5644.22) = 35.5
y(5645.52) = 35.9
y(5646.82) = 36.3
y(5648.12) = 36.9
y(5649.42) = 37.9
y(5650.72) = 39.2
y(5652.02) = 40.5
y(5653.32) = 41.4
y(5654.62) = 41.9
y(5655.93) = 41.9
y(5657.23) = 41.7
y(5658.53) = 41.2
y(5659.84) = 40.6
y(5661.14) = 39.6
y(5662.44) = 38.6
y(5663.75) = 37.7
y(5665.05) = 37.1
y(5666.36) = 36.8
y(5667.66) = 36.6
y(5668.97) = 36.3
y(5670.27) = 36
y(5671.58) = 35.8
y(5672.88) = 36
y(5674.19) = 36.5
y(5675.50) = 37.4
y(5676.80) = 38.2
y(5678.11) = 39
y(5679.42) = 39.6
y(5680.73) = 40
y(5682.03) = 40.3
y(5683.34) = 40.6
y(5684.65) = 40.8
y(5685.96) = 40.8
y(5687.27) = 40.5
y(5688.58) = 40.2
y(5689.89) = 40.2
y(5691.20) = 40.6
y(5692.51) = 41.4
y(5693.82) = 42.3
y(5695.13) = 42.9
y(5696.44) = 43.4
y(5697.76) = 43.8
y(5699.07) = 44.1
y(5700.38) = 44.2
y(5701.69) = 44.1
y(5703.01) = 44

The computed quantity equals 35.5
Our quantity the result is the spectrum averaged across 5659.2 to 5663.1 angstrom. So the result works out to 39.6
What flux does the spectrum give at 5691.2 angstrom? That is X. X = 40.6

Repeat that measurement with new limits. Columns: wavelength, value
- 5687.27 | 40.5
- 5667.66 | 36.6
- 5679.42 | 39.6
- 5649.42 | 37.9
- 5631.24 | 35.2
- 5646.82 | 36.3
